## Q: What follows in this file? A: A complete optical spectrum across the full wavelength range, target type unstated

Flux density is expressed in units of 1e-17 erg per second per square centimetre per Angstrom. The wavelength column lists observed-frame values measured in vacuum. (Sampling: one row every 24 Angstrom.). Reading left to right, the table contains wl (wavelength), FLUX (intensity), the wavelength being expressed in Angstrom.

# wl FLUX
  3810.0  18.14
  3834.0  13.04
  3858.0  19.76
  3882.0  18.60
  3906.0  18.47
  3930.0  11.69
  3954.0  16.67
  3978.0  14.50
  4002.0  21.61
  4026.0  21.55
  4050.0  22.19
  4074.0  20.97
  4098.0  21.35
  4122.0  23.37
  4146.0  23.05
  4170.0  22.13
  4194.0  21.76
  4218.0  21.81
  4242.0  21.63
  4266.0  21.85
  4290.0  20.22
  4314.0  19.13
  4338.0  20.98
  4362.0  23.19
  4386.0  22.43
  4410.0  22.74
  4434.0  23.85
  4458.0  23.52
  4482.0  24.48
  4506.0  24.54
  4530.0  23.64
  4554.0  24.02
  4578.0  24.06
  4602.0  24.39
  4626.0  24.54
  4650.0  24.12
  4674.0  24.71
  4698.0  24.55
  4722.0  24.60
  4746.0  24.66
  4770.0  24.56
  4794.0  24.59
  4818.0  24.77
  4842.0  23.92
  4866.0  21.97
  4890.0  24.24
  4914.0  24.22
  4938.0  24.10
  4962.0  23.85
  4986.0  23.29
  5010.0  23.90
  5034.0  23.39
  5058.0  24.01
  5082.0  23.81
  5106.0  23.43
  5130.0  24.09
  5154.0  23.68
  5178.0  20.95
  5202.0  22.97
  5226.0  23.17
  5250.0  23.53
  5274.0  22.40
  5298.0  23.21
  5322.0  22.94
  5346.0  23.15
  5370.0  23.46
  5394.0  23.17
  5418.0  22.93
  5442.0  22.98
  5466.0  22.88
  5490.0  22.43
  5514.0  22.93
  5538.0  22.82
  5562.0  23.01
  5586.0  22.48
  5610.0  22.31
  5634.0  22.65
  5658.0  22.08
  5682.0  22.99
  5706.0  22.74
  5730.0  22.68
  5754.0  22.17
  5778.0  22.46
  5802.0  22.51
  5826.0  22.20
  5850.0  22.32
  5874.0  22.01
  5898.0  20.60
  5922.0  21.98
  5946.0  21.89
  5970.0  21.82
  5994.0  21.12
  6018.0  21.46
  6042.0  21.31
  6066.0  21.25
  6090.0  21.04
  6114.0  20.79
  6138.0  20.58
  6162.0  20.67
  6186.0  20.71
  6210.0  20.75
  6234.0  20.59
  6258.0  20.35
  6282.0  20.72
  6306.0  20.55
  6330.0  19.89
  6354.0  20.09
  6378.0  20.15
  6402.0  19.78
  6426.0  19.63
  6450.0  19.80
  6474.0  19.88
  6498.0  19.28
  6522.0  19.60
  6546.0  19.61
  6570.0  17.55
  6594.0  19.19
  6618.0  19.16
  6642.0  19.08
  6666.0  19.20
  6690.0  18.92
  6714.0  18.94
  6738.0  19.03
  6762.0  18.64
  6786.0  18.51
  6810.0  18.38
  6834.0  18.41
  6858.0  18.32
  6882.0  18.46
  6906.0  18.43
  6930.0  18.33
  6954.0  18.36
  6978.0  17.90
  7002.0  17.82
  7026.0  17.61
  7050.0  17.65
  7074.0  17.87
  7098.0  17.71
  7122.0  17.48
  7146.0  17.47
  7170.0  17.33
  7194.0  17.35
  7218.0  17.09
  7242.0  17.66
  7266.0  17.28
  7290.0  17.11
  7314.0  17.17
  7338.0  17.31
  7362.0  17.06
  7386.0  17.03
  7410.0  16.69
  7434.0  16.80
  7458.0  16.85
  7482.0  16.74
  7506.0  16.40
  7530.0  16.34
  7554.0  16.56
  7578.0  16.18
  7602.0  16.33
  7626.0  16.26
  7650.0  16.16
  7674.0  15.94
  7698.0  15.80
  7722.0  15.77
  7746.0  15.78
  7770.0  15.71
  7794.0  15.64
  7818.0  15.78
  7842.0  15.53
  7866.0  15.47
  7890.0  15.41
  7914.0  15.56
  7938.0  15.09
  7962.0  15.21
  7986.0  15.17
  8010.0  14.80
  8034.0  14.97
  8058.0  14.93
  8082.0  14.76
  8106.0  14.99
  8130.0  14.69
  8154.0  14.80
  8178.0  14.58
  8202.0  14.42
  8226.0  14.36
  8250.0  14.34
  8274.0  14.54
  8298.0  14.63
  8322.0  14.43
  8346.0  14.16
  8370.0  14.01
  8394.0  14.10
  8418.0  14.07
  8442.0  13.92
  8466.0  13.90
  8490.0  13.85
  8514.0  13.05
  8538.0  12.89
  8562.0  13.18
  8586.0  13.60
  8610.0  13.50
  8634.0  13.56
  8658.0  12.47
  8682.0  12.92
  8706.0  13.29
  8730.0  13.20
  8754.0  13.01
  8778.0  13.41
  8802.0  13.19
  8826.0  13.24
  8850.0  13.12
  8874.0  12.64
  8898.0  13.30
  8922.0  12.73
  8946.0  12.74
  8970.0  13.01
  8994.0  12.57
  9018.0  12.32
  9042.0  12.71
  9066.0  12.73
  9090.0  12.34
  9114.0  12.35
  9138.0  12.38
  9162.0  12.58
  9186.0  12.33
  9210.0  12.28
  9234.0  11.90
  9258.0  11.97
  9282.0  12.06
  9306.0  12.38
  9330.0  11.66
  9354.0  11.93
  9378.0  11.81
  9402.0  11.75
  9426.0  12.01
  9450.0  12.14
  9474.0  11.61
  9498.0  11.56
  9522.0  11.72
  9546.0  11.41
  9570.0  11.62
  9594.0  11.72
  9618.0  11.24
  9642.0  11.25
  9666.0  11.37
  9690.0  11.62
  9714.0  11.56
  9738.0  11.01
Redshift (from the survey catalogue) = 0.00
